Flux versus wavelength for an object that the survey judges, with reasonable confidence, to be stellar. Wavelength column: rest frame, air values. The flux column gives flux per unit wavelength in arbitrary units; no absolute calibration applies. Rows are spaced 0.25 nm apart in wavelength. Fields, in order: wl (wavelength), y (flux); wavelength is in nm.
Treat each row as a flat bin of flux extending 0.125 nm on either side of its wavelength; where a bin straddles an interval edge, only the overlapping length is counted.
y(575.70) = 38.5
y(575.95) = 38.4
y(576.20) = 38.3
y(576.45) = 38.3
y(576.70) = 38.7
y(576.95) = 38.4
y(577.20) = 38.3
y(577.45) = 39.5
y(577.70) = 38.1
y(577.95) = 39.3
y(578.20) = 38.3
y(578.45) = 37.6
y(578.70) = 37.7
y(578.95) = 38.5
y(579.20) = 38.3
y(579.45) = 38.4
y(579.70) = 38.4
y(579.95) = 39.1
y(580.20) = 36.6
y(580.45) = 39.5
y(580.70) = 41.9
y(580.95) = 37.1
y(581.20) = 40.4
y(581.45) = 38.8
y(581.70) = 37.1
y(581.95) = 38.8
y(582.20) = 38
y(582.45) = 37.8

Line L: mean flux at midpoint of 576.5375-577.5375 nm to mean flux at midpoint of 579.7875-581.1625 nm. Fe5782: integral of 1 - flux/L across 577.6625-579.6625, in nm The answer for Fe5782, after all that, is 0.03 nm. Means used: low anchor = 38.7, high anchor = 38.9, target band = 38.3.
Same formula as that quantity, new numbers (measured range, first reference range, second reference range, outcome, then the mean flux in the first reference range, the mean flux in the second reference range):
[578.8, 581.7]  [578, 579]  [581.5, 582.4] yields -0.05 nm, 38.1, 38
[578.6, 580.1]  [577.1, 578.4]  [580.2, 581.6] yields 0.02 nm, 38.6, 39.2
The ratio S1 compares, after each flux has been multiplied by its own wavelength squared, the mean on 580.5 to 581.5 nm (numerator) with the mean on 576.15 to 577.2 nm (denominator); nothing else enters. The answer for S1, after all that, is 1.0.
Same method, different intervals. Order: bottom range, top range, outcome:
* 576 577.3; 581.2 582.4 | 1.02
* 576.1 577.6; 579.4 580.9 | 1.02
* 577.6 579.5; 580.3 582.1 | 1.03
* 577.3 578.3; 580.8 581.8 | 1.00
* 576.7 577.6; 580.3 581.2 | 1.03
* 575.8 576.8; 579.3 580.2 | 1.01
